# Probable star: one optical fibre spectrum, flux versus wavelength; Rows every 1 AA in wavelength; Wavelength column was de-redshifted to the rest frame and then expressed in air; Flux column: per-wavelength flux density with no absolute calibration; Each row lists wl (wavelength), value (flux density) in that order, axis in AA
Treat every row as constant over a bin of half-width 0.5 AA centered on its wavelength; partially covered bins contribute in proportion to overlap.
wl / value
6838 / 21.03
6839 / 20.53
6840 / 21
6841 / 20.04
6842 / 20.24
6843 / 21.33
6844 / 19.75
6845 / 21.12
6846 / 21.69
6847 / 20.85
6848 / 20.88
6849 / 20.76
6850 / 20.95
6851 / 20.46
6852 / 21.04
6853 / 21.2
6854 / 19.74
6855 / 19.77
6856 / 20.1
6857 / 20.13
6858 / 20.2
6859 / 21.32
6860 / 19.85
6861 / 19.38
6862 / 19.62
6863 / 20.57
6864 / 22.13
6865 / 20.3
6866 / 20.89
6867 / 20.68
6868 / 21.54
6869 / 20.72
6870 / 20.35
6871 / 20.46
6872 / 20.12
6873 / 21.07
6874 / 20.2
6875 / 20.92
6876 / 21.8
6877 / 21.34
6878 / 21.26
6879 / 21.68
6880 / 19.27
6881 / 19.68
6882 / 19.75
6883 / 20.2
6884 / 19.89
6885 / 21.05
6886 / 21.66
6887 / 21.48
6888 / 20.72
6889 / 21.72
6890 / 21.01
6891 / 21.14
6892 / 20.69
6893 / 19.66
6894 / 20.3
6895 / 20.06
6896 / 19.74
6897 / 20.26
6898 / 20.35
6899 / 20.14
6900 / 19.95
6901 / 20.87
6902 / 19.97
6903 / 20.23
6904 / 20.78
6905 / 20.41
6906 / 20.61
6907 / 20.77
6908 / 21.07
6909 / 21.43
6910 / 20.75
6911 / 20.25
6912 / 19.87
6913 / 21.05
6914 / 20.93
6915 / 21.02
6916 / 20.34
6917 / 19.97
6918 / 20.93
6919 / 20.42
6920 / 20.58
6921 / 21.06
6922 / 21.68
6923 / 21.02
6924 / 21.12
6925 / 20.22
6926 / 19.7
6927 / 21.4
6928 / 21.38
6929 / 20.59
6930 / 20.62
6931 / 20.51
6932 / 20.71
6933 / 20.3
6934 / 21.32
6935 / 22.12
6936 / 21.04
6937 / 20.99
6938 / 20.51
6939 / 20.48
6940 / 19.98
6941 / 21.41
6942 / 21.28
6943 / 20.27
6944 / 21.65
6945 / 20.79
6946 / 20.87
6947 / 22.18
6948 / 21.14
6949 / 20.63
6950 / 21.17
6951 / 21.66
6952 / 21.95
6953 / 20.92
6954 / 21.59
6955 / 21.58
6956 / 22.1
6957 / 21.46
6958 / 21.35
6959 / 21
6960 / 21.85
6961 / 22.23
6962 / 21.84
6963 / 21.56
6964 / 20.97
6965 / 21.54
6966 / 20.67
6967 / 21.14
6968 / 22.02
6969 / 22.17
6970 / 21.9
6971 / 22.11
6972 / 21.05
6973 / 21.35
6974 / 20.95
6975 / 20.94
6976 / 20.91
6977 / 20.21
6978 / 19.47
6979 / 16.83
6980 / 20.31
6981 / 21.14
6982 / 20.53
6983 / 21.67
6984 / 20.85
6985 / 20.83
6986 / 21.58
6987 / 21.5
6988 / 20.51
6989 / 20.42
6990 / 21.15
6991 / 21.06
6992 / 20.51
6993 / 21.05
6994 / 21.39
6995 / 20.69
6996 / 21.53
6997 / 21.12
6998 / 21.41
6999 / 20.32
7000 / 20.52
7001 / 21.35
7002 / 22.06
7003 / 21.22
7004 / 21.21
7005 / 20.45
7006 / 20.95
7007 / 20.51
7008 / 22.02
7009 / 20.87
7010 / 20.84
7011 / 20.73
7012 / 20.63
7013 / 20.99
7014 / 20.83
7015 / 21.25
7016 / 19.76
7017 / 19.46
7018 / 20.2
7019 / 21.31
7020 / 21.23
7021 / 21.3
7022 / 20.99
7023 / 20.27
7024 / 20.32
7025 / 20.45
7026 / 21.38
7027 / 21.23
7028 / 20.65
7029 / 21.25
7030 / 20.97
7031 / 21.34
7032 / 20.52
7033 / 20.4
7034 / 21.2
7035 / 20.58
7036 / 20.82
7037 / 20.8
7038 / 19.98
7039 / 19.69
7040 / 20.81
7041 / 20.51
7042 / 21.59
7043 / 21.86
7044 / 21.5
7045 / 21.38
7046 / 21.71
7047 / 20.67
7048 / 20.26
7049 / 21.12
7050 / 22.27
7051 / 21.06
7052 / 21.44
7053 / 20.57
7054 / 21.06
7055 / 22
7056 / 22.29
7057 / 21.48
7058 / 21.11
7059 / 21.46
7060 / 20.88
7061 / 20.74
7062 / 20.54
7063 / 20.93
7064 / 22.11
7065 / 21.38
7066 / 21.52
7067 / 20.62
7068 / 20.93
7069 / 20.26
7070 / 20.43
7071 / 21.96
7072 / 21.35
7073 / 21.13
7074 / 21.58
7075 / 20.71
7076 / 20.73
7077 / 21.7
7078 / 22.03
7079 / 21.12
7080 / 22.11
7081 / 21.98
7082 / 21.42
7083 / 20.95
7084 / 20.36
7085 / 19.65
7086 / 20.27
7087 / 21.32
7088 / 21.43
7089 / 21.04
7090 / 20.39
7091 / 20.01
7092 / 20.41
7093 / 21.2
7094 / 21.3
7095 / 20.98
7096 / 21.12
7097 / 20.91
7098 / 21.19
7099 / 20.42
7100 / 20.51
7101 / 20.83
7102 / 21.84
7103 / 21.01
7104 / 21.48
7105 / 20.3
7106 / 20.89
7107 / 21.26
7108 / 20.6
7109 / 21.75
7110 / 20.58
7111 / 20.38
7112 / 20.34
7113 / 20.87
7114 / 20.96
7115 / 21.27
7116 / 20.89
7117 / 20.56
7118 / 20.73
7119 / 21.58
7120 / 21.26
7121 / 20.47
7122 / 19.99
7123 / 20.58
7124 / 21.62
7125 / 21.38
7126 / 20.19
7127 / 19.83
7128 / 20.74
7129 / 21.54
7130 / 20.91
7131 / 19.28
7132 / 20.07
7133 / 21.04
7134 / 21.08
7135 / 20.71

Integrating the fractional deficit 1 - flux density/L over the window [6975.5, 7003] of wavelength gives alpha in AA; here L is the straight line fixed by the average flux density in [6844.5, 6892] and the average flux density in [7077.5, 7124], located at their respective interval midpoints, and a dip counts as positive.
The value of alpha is 0.0 AA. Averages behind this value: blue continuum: 20.7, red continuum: 20.9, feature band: 20.8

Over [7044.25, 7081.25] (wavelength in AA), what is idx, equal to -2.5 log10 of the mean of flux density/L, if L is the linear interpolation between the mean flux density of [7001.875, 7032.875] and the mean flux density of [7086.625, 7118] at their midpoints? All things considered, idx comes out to -0.019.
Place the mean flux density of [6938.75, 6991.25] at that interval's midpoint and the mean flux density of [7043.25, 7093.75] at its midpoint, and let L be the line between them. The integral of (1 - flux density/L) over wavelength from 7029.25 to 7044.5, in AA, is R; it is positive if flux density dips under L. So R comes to 0.2 AA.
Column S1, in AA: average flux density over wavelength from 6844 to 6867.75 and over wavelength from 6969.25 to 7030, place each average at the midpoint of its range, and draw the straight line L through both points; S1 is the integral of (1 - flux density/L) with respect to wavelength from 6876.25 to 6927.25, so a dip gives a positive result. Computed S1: 0.1 AA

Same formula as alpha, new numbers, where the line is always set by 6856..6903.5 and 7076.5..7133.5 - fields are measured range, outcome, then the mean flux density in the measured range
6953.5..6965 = -0.5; 21.6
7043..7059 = -0.4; 21.3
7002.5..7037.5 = -0.1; 20.8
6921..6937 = -0.2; 20.9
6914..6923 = -0.1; 20.8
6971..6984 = 0.1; 20.5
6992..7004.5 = -0.2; 21.1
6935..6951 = -0.3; 21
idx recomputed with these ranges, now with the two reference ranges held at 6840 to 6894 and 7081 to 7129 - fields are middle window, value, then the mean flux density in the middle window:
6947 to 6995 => -0.02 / 21.1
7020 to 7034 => 0.00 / 20.9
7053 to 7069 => -0.02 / 21.2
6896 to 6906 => 0.02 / 20.3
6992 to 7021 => -0.01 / 20.9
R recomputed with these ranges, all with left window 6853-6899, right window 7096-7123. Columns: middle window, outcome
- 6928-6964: -0.94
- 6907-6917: -0.05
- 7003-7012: -0.09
